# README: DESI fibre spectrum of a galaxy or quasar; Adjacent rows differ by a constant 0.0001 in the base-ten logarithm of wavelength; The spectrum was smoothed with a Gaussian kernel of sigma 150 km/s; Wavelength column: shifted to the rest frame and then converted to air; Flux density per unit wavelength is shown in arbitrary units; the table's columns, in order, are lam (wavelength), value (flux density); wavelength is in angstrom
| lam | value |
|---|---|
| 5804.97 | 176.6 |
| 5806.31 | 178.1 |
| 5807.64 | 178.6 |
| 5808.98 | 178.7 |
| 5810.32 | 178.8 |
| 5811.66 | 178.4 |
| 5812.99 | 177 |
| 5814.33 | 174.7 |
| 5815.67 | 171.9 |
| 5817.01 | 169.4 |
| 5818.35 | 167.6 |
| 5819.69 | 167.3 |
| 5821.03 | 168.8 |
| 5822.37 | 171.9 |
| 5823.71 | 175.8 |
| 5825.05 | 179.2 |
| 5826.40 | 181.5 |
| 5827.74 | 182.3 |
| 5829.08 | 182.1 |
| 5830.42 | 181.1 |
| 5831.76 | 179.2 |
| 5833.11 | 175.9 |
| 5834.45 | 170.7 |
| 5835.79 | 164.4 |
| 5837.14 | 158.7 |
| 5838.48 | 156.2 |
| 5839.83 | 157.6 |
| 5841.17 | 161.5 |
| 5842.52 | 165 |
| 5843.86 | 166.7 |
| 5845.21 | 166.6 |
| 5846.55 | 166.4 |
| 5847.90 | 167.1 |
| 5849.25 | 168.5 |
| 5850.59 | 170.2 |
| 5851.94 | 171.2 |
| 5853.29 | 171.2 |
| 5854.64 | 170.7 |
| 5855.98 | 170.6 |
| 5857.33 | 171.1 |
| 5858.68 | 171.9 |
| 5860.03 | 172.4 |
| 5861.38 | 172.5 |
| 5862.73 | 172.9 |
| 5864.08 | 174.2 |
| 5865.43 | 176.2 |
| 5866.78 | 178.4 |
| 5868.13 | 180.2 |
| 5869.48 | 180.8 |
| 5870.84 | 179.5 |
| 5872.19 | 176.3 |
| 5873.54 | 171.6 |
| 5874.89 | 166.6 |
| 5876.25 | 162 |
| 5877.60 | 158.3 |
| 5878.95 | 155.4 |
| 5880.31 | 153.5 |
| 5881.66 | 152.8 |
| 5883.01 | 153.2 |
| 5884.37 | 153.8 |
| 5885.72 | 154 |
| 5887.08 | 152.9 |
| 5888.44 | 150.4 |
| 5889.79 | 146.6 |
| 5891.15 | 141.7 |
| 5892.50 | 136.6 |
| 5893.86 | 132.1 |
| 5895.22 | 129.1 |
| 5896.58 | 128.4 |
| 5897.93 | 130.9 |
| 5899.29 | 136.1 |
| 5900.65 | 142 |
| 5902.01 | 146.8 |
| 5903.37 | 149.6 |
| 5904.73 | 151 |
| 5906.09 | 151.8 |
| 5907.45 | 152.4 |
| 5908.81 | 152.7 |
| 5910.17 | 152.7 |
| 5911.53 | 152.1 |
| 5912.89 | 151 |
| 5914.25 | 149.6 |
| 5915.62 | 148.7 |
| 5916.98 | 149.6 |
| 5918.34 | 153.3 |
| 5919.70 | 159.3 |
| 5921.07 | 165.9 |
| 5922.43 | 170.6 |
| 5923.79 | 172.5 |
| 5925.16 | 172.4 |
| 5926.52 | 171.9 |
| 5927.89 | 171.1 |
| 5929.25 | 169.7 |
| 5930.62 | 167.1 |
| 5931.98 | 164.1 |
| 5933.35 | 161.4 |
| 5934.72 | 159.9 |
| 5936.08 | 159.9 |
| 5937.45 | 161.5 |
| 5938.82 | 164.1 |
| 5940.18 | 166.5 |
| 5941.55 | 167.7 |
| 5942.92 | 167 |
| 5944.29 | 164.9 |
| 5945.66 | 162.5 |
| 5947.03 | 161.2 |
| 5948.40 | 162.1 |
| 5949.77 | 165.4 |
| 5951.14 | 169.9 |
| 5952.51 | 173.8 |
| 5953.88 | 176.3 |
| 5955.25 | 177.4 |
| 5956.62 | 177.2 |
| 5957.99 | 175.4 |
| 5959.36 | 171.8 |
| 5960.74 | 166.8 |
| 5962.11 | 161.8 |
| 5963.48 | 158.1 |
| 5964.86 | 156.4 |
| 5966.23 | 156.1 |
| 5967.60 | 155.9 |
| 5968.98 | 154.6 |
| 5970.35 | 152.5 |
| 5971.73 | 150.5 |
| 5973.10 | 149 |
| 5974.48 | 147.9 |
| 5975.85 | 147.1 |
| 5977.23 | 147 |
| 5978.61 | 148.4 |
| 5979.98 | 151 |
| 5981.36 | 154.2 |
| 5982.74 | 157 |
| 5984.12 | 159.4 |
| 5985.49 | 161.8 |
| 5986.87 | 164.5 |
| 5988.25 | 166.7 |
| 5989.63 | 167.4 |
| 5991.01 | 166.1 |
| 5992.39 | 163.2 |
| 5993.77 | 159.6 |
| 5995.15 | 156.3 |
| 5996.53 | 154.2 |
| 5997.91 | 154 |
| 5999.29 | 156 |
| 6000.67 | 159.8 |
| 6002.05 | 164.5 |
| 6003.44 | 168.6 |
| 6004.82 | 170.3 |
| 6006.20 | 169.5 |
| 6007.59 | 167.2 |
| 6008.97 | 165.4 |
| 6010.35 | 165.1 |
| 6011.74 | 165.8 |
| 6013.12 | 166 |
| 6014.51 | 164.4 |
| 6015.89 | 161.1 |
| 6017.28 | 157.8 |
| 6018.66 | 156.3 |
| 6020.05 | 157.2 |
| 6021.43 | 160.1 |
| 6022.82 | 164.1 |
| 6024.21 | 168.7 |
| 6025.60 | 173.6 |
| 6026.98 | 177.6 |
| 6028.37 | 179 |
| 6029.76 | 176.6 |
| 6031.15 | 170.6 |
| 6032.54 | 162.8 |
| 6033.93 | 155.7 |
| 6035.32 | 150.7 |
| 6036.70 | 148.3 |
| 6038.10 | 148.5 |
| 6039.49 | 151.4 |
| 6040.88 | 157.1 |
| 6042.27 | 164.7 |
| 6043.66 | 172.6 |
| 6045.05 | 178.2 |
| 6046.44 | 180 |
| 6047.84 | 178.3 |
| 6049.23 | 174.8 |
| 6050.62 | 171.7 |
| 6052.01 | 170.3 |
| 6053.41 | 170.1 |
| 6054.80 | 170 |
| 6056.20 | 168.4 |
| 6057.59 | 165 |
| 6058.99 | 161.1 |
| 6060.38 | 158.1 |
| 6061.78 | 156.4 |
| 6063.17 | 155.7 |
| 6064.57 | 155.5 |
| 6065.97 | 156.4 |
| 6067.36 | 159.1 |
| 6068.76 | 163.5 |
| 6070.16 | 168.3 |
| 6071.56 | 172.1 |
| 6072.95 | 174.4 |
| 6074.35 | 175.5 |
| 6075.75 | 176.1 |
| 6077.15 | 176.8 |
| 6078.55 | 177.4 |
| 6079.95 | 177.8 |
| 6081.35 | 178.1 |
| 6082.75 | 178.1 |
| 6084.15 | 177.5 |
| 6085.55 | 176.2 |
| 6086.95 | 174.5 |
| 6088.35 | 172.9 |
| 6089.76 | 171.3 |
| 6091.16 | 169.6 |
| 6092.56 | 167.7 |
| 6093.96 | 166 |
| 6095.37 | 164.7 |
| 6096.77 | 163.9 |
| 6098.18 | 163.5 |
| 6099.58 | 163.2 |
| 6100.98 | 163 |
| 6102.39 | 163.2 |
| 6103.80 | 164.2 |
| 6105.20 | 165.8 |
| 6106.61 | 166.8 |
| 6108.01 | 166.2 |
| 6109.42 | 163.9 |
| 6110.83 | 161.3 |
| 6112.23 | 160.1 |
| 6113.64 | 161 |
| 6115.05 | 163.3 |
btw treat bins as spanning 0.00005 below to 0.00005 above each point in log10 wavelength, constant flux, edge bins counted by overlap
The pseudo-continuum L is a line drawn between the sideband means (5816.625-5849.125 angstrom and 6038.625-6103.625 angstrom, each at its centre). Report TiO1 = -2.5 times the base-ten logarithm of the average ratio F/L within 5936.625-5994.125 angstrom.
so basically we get 0.050 mag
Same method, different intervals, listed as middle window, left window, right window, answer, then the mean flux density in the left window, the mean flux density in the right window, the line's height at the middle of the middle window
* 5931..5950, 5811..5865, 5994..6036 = 0.02 mag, 171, 164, 167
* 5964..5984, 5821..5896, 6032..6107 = 0.10 mag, 166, 167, 166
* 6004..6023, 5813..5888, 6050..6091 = 0.04 mag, 169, 169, 169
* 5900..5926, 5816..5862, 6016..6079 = 0.09 mag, 170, 166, 169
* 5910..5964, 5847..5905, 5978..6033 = -0.02 mag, 159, 163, 161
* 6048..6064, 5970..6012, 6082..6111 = -0.01 mag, 159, 168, 164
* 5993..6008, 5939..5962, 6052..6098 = 0.05 mag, 169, 169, 169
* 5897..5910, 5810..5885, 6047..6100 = 0.16 mag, 170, 169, 170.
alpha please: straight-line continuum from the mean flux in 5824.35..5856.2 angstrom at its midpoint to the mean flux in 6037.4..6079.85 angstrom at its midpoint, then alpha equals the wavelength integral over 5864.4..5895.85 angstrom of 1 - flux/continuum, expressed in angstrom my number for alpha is 2.1 angstrom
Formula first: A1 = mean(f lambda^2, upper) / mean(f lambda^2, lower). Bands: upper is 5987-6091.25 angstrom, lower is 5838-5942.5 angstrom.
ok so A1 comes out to 1.09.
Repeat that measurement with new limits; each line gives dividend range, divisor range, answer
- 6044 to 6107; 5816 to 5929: 1.11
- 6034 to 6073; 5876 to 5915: 1.17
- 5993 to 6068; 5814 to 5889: 1.03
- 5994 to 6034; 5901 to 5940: 1.07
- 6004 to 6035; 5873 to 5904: 1.17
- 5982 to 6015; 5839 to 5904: 1.06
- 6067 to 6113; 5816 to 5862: 1.08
